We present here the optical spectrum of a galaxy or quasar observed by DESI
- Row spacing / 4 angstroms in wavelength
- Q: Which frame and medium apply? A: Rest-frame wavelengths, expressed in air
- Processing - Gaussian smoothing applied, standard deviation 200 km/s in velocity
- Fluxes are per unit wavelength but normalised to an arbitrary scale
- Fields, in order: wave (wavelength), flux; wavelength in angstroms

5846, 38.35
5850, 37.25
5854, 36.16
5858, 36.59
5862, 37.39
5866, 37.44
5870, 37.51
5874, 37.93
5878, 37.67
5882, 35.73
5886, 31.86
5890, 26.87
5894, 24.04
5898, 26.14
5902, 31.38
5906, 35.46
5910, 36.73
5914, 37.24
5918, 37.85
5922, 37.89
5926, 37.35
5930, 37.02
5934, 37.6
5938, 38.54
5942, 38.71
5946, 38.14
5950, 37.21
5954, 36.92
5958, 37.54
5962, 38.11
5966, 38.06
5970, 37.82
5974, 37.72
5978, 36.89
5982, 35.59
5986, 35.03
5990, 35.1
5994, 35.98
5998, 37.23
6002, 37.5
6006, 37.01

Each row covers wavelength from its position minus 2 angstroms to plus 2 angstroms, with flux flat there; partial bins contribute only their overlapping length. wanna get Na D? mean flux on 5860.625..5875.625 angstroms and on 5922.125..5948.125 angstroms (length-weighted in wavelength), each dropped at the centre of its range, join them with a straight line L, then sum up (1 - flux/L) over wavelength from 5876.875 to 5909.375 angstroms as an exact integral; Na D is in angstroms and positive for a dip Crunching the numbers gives 5.6 angstroms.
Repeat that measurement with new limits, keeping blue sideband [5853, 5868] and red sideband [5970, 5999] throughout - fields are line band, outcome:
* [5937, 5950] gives -0.6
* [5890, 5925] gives 3.4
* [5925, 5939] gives -0.4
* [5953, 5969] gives -0.6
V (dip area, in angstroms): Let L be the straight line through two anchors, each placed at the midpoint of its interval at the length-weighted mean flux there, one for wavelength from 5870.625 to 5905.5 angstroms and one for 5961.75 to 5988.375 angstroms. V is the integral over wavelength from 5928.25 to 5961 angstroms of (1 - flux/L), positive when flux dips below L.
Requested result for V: -2.40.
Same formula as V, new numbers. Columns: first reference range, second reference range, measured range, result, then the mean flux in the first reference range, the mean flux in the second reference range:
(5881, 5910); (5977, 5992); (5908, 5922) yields -2.6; 30.5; 35.6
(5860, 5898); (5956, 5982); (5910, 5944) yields -1.9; 33.6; 37.5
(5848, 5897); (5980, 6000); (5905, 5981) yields -4.8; 34.5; 35.8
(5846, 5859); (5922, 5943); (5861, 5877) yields -0.2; 36.9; 37.8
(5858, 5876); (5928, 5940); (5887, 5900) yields 3.9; 37.5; 37.7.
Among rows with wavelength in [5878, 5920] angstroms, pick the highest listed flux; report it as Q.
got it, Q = 37.85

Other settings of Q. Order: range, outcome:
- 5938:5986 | 38.71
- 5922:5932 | 37.89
